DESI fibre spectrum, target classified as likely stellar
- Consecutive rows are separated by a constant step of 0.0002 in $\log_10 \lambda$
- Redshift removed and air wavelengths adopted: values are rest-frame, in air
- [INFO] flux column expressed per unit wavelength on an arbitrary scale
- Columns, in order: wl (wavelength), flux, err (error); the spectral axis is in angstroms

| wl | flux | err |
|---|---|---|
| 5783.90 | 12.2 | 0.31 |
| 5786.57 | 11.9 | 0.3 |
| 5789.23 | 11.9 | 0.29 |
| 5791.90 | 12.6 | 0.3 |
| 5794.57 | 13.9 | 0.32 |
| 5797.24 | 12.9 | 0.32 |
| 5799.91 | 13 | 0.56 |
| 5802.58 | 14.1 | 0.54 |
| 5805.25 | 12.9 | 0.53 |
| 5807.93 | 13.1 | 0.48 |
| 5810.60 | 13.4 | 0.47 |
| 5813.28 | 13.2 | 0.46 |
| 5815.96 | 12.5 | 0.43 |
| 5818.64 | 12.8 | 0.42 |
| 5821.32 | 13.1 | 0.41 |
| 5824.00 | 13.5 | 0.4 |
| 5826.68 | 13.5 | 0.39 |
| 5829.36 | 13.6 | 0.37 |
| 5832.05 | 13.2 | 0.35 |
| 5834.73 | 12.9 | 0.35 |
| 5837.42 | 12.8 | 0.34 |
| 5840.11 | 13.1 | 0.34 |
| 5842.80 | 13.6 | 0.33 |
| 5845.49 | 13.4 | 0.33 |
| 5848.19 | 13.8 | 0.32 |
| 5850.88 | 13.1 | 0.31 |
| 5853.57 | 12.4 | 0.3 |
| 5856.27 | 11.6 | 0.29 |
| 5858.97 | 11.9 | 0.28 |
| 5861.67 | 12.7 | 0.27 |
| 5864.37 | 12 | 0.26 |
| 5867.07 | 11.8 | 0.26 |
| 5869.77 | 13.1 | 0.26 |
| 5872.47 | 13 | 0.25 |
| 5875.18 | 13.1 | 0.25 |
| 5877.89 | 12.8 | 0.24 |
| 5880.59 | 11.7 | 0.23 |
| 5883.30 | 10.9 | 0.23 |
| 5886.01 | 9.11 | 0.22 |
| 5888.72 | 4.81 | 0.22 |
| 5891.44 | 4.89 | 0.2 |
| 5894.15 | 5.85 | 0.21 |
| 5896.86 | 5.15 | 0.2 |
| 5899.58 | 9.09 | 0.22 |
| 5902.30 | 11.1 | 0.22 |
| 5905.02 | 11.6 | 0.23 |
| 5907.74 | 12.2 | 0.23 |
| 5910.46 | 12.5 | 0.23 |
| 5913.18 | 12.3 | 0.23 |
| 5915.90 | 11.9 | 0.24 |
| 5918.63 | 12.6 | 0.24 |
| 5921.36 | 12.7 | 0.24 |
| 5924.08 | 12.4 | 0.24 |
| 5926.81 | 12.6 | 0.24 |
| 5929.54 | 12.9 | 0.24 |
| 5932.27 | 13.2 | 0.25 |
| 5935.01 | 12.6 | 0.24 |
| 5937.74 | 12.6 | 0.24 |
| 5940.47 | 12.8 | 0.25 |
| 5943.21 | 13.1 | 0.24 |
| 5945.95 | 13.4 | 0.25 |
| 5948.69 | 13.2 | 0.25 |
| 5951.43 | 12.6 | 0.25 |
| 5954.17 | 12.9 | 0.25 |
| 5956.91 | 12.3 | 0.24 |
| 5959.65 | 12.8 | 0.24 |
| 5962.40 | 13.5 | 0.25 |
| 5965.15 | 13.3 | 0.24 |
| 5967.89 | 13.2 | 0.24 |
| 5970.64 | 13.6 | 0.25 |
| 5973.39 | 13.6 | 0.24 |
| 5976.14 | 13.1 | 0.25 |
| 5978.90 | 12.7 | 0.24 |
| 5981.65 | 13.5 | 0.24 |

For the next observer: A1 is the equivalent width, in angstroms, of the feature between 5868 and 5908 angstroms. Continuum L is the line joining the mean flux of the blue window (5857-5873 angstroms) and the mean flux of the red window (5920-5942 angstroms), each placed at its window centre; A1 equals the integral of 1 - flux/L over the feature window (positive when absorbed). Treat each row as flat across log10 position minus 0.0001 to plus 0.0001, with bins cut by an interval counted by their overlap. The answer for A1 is 8.4 angstroms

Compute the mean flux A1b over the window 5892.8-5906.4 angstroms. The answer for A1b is 8.56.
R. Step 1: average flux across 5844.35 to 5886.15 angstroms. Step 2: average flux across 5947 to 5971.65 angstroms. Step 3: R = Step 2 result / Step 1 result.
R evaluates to 1.06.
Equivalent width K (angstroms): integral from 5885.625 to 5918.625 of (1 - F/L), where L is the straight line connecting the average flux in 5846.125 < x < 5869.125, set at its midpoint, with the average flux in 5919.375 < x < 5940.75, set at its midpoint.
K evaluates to 8.6 angstroms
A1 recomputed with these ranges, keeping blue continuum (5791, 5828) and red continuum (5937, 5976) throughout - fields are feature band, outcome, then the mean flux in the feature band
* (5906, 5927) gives 1.2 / 12.4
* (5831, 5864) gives 0.8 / 12.8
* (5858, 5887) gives 2.4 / 12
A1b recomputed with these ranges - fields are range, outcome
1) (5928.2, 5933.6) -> 13.1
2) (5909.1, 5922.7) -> 12.4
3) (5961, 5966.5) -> 13.4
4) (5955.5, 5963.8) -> 12.9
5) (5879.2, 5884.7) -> 11.3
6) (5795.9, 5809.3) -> 13.2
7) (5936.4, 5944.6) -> 12.8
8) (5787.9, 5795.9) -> 12.8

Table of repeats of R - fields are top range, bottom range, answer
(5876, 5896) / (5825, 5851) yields 0.65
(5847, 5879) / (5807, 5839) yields 0.96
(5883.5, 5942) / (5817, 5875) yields 0.83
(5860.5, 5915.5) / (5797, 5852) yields 0.79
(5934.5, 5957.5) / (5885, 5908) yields 1.61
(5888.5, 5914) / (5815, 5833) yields 0.69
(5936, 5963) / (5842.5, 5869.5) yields 1.02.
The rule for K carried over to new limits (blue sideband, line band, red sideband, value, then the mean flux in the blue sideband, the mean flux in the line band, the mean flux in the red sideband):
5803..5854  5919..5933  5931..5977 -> 0.37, 13.2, 12.7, 13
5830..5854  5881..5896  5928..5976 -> 6.62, 13.2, 7.34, 13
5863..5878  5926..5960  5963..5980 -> 0.61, 12.6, 12.9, 13.3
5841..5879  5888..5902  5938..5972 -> 7.03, 12.7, 6.4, 13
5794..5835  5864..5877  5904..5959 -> 0.29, 13.2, 12.7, 12.6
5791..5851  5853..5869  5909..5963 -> 1.18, 13.2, 12.1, 12.7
